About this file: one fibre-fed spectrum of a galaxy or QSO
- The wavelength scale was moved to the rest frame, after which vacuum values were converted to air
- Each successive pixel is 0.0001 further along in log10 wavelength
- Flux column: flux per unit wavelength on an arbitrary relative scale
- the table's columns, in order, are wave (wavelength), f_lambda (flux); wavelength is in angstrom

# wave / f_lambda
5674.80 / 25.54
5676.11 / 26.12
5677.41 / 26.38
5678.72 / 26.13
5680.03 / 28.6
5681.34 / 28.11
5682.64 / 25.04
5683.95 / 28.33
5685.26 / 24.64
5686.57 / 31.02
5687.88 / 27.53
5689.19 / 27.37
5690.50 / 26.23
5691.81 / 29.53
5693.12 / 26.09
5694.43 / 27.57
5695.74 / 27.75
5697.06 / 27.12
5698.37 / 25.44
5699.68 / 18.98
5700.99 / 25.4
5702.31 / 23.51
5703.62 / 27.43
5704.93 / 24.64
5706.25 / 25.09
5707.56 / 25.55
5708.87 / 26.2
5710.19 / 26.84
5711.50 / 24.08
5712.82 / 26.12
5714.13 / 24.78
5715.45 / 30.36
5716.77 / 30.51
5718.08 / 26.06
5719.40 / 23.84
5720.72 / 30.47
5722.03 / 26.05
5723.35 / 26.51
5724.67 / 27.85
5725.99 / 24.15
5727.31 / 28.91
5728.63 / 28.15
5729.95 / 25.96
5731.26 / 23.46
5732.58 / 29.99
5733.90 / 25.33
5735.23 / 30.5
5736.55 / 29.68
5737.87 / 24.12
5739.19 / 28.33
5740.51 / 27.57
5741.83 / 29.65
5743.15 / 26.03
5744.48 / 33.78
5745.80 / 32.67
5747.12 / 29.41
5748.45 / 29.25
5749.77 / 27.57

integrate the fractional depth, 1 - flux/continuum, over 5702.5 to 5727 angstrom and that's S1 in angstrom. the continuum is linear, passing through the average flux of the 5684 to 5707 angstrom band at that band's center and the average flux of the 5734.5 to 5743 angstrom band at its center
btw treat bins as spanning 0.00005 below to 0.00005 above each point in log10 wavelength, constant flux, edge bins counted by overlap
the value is 0.6 angstrom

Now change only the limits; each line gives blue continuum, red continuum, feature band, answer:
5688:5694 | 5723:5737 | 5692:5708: 1.1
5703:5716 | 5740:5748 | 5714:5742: 0.7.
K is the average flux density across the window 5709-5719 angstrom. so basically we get 26.8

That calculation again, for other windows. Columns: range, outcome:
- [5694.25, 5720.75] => 25.9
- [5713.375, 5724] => 27.3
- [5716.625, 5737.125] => 27.2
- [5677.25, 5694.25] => 27.3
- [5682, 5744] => 26.7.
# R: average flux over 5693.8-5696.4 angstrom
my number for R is 27.6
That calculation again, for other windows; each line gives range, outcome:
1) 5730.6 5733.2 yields 26.8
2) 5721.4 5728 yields 26.7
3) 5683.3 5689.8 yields 27.8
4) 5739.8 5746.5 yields 29.9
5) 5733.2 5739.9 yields 27.6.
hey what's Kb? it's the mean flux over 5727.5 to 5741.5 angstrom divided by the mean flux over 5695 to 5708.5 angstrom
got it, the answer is 1.09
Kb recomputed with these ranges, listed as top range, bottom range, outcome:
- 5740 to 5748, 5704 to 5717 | 1.14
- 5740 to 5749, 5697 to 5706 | 1.22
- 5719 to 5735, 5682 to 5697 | 0.98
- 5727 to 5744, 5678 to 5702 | 1.03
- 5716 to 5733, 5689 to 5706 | 1.05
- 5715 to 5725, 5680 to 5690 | 1.01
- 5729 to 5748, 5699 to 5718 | 1.10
